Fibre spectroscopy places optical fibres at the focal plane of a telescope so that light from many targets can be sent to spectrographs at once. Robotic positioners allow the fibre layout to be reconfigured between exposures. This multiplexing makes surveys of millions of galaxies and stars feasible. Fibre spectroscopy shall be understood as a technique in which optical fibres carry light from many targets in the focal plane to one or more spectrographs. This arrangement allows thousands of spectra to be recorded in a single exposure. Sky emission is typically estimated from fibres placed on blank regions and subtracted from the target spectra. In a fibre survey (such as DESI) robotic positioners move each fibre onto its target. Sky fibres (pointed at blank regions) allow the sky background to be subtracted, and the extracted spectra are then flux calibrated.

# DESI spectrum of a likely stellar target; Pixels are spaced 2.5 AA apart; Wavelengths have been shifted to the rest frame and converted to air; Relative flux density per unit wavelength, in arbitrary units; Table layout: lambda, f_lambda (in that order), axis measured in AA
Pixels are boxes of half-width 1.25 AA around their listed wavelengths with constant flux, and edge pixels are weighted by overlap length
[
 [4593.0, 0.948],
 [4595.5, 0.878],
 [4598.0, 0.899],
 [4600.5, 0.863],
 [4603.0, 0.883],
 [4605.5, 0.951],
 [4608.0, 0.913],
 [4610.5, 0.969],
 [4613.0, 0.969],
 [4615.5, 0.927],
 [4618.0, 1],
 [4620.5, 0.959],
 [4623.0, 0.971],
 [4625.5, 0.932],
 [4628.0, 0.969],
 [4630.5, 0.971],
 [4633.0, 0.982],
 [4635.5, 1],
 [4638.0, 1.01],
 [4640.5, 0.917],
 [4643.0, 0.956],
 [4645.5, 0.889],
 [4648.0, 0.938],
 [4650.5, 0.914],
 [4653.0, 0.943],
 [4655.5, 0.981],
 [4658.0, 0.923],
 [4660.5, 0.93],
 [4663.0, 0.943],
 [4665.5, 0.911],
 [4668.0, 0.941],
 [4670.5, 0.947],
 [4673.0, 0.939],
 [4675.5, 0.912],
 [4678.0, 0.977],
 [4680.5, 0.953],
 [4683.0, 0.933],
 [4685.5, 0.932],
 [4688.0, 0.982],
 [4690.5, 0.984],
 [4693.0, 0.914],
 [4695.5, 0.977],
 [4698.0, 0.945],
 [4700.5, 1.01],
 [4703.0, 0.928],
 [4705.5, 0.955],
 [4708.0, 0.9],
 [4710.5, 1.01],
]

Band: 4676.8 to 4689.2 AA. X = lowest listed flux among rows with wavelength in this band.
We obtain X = 0.932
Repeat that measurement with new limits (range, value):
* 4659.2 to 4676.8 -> 0.911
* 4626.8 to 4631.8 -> 0.969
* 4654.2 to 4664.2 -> 0.923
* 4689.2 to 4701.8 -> 0.914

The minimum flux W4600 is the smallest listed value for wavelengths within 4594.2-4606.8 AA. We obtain 0.863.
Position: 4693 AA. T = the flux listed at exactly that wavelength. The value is 0.914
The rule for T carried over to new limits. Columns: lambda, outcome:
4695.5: 0.977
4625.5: 0.932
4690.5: 0.984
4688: 0.982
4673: 0.939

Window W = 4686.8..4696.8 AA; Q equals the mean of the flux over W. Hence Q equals 0.964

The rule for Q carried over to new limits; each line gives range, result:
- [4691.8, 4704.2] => 0.955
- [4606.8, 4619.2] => 0.956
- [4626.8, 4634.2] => 0.974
